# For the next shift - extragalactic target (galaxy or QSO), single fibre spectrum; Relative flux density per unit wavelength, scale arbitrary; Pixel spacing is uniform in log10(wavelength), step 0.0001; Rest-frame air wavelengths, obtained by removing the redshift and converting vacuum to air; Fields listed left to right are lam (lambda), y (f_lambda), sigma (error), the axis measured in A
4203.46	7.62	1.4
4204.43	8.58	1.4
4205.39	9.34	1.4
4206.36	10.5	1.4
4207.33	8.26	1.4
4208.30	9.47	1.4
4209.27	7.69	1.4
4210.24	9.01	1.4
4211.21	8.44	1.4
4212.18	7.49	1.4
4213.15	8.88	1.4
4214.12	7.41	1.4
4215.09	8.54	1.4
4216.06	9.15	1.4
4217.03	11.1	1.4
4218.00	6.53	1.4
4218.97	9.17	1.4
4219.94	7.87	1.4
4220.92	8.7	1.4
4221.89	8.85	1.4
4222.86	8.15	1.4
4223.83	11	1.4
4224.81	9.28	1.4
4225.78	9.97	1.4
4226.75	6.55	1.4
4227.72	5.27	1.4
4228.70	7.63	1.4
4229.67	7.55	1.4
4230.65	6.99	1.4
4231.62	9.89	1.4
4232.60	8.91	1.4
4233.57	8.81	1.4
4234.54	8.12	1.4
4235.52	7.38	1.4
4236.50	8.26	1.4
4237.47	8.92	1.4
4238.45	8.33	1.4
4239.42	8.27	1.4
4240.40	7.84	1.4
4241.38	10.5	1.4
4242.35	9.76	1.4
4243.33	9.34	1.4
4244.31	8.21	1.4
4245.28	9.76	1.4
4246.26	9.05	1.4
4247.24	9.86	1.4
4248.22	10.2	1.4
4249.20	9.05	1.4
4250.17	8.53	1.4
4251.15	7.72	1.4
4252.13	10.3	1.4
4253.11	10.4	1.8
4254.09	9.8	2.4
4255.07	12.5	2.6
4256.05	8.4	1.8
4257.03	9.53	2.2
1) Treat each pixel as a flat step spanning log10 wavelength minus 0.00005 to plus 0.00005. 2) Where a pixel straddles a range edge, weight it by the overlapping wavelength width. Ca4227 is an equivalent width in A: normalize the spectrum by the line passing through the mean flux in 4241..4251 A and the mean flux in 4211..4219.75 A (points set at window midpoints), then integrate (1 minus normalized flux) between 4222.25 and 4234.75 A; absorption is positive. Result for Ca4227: 0.77 A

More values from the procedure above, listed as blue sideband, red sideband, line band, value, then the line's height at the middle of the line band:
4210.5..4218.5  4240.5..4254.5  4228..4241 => 1.2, 9.04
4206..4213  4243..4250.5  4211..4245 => 1.8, 8.97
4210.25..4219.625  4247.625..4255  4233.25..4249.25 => 0.7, 9.31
